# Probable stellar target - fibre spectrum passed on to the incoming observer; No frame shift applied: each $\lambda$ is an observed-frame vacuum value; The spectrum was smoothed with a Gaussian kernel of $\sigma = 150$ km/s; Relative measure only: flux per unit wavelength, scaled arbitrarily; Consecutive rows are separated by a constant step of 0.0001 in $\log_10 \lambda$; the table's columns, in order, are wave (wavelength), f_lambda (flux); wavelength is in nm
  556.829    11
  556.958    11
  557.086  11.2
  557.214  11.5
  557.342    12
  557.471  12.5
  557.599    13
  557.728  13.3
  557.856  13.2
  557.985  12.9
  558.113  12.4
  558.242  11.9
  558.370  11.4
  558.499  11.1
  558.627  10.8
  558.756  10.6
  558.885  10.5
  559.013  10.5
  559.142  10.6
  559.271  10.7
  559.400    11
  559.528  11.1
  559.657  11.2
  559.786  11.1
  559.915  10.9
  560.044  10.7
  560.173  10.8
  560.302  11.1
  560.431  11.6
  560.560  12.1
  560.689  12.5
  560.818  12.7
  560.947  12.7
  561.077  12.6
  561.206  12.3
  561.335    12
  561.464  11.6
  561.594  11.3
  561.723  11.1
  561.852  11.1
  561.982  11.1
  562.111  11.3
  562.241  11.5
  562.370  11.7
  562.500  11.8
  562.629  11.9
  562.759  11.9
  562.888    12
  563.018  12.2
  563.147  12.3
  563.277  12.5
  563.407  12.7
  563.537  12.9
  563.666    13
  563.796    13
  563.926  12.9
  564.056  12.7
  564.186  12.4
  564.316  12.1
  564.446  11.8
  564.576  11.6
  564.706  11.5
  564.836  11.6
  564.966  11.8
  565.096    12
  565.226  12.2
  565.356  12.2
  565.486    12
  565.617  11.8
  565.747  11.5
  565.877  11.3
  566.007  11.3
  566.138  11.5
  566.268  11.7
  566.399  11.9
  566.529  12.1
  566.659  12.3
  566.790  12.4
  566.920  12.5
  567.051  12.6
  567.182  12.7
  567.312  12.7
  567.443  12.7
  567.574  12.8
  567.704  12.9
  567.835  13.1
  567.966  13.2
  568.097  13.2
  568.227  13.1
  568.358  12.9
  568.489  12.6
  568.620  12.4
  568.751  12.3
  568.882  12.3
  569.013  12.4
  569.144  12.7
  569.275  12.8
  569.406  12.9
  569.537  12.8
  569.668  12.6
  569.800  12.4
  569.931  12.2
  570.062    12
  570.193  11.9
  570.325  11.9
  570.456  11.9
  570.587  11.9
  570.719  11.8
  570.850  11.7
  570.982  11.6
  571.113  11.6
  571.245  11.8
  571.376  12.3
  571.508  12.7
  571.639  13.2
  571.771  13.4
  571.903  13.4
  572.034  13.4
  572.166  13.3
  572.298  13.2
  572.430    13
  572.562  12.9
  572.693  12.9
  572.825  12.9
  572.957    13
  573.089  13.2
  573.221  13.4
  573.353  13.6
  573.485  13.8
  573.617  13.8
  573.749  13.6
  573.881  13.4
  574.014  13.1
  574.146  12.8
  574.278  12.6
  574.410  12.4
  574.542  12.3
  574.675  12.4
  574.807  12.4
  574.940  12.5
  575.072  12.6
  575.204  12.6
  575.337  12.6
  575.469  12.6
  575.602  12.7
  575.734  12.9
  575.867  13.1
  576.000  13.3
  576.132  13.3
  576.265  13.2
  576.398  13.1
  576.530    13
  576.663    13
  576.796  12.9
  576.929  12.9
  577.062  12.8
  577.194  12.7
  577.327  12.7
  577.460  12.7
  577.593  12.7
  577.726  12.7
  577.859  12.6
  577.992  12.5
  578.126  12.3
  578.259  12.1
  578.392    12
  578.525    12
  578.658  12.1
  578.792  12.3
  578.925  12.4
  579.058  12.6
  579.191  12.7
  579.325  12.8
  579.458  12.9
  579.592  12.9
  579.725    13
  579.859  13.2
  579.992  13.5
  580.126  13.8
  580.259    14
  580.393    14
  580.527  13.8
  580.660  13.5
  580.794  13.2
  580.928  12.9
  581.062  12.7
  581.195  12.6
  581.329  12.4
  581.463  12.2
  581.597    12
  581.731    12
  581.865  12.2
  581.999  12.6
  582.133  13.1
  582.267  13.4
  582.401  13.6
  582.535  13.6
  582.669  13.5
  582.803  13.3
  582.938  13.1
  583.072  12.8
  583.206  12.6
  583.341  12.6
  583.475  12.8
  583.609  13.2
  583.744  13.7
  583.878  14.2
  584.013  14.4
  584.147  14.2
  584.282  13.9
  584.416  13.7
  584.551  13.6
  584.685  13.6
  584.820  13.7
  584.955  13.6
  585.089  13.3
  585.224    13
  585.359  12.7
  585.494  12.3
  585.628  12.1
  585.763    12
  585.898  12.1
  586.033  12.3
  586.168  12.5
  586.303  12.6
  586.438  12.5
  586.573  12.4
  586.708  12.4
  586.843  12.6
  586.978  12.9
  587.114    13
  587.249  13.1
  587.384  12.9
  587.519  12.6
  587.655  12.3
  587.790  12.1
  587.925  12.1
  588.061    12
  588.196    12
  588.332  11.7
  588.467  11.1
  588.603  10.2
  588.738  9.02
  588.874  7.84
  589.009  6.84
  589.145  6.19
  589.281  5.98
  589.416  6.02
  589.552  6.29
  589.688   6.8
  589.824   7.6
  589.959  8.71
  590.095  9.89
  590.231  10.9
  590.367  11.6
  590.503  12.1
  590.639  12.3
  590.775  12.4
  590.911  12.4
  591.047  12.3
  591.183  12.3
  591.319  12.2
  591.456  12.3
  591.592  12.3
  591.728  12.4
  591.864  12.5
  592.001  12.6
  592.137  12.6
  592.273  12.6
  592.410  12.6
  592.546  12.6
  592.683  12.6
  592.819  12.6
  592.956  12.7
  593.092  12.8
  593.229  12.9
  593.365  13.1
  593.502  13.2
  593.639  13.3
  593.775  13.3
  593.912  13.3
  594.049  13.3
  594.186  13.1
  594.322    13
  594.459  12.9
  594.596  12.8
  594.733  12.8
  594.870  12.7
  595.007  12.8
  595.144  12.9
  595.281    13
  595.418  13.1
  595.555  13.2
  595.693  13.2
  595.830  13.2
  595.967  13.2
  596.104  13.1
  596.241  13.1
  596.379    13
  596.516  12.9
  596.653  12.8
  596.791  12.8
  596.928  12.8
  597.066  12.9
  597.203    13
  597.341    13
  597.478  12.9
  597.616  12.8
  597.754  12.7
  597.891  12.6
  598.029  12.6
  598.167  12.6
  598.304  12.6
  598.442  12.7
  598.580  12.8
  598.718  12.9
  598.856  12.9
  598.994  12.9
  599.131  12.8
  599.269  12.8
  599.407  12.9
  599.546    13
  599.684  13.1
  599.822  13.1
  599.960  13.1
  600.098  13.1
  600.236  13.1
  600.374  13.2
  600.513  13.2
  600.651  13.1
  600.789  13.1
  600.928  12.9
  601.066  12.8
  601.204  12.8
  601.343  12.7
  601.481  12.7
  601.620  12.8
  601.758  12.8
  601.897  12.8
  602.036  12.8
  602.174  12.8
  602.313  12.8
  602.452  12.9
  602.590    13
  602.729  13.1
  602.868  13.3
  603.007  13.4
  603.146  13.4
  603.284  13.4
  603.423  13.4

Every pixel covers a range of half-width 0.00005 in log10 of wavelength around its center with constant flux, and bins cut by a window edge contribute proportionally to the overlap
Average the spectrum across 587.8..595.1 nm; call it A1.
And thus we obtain 11.4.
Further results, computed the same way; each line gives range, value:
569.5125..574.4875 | 12.7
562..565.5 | 12.1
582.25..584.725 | 13.5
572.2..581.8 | 12.9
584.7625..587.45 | 12.7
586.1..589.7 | 10.7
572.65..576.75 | 13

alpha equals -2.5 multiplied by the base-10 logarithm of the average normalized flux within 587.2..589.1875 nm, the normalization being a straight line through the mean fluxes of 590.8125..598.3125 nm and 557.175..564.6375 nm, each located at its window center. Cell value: 0.17 mag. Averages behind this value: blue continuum 11.8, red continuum 12.8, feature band 10.8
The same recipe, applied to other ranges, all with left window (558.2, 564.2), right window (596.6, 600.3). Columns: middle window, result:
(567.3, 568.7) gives -0.09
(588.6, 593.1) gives 0.18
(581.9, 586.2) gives -0.06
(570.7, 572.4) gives -0.05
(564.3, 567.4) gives -0.01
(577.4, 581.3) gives -0.05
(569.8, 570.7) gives 0.00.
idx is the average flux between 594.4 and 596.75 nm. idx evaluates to 13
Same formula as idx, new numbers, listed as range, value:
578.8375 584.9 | 13.2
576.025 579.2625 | 12.6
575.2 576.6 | 13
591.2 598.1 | 12.8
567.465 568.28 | 13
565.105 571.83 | 12.3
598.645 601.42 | 13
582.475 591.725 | 11.8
